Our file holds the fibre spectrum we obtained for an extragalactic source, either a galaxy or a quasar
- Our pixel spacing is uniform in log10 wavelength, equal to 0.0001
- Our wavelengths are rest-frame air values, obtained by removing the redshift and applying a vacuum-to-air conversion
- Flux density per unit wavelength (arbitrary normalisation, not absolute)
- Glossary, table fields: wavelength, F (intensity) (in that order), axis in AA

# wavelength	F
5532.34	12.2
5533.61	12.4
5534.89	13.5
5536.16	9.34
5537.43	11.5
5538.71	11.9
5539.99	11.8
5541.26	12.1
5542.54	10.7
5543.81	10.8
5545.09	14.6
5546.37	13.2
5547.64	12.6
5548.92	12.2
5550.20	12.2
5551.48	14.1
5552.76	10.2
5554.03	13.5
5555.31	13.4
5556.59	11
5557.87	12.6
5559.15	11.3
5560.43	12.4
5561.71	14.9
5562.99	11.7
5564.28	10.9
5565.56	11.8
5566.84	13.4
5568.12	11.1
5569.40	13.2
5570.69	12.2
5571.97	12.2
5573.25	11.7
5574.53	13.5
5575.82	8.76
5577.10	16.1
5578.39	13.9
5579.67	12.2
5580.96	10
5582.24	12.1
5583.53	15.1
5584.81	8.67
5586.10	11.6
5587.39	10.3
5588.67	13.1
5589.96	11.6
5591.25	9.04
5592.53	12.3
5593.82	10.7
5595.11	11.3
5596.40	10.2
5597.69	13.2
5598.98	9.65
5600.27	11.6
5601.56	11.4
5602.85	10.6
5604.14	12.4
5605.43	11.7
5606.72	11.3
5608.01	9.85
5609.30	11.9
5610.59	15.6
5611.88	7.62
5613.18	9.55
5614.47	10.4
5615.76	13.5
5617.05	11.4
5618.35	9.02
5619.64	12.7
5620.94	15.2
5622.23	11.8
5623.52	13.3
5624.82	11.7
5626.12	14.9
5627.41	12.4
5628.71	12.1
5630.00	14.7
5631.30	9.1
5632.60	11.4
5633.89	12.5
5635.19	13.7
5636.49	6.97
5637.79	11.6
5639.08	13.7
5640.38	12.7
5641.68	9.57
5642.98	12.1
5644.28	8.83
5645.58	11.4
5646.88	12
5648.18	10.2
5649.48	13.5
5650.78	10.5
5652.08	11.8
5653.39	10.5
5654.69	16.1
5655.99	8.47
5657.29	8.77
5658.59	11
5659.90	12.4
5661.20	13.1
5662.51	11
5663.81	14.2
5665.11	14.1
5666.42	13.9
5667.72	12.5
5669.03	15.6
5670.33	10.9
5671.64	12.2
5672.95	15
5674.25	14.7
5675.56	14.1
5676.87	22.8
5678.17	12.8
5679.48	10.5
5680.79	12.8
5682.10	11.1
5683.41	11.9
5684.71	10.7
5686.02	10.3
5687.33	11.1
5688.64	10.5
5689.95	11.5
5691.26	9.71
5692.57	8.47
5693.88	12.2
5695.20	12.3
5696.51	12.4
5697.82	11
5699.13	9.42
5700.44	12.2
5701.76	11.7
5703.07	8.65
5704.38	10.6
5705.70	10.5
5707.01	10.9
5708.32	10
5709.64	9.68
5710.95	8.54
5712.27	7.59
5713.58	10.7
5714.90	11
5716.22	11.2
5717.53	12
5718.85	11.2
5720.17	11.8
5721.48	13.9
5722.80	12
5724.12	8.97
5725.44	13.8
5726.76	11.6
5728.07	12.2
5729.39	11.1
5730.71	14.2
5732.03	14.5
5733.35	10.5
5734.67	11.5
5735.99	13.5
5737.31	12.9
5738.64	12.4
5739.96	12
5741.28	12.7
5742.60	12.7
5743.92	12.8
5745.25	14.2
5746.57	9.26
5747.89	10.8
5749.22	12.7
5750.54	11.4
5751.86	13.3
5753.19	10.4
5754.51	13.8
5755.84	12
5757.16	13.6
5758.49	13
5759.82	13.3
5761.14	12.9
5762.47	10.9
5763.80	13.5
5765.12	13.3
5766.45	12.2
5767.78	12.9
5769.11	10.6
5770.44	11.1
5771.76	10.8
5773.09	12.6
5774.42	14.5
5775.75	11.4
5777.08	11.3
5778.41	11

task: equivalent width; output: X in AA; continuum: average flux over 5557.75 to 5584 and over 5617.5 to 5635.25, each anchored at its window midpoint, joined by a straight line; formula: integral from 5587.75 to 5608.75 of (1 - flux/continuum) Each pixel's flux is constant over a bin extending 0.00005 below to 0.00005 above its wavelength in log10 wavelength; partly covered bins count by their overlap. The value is 2.0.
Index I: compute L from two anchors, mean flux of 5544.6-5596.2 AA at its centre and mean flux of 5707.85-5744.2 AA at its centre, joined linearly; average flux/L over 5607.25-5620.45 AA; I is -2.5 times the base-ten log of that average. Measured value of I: 0.076 mag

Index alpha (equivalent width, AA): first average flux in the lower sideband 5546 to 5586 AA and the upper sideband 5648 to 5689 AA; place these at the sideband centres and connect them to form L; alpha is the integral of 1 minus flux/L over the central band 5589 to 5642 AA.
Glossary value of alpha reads 3.3 AA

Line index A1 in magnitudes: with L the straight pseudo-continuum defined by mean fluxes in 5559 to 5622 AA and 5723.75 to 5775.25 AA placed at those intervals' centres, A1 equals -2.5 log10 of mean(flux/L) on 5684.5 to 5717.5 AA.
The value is 0.16 mag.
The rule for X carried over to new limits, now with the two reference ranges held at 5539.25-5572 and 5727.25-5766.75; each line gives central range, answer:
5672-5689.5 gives -0.72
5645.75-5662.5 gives 1.19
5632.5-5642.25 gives 0.66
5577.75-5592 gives 0.84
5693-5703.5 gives 1.00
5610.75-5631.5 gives 0.63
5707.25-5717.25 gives 2.00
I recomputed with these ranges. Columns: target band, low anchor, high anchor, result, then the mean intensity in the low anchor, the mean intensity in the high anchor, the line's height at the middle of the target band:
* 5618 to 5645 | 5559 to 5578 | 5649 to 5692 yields 0.042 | 12.4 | 12.4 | 12.4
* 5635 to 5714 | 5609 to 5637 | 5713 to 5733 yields 0.030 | 11.9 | 12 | 12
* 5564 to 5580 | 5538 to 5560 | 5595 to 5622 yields -0.044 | 12.2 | 11.4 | 11.9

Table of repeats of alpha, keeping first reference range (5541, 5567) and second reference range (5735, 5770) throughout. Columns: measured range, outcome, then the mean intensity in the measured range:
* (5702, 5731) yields 3.32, 11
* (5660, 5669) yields -0.64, 13.3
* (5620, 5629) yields -0.52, 13.1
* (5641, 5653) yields 1.24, 11.1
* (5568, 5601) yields 1.61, 11.7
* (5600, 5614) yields 1.31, 11.2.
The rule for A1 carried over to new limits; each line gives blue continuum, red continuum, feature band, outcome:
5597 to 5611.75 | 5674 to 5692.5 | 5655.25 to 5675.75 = -0.04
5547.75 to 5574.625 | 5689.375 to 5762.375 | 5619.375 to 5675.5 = -0.02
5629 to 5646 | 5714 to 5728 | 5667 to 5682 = -0.20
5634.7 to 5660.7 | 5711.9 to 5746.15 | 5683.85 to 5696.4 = 0.08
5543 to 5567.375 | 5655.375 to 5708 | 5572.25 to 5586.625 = 0.02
